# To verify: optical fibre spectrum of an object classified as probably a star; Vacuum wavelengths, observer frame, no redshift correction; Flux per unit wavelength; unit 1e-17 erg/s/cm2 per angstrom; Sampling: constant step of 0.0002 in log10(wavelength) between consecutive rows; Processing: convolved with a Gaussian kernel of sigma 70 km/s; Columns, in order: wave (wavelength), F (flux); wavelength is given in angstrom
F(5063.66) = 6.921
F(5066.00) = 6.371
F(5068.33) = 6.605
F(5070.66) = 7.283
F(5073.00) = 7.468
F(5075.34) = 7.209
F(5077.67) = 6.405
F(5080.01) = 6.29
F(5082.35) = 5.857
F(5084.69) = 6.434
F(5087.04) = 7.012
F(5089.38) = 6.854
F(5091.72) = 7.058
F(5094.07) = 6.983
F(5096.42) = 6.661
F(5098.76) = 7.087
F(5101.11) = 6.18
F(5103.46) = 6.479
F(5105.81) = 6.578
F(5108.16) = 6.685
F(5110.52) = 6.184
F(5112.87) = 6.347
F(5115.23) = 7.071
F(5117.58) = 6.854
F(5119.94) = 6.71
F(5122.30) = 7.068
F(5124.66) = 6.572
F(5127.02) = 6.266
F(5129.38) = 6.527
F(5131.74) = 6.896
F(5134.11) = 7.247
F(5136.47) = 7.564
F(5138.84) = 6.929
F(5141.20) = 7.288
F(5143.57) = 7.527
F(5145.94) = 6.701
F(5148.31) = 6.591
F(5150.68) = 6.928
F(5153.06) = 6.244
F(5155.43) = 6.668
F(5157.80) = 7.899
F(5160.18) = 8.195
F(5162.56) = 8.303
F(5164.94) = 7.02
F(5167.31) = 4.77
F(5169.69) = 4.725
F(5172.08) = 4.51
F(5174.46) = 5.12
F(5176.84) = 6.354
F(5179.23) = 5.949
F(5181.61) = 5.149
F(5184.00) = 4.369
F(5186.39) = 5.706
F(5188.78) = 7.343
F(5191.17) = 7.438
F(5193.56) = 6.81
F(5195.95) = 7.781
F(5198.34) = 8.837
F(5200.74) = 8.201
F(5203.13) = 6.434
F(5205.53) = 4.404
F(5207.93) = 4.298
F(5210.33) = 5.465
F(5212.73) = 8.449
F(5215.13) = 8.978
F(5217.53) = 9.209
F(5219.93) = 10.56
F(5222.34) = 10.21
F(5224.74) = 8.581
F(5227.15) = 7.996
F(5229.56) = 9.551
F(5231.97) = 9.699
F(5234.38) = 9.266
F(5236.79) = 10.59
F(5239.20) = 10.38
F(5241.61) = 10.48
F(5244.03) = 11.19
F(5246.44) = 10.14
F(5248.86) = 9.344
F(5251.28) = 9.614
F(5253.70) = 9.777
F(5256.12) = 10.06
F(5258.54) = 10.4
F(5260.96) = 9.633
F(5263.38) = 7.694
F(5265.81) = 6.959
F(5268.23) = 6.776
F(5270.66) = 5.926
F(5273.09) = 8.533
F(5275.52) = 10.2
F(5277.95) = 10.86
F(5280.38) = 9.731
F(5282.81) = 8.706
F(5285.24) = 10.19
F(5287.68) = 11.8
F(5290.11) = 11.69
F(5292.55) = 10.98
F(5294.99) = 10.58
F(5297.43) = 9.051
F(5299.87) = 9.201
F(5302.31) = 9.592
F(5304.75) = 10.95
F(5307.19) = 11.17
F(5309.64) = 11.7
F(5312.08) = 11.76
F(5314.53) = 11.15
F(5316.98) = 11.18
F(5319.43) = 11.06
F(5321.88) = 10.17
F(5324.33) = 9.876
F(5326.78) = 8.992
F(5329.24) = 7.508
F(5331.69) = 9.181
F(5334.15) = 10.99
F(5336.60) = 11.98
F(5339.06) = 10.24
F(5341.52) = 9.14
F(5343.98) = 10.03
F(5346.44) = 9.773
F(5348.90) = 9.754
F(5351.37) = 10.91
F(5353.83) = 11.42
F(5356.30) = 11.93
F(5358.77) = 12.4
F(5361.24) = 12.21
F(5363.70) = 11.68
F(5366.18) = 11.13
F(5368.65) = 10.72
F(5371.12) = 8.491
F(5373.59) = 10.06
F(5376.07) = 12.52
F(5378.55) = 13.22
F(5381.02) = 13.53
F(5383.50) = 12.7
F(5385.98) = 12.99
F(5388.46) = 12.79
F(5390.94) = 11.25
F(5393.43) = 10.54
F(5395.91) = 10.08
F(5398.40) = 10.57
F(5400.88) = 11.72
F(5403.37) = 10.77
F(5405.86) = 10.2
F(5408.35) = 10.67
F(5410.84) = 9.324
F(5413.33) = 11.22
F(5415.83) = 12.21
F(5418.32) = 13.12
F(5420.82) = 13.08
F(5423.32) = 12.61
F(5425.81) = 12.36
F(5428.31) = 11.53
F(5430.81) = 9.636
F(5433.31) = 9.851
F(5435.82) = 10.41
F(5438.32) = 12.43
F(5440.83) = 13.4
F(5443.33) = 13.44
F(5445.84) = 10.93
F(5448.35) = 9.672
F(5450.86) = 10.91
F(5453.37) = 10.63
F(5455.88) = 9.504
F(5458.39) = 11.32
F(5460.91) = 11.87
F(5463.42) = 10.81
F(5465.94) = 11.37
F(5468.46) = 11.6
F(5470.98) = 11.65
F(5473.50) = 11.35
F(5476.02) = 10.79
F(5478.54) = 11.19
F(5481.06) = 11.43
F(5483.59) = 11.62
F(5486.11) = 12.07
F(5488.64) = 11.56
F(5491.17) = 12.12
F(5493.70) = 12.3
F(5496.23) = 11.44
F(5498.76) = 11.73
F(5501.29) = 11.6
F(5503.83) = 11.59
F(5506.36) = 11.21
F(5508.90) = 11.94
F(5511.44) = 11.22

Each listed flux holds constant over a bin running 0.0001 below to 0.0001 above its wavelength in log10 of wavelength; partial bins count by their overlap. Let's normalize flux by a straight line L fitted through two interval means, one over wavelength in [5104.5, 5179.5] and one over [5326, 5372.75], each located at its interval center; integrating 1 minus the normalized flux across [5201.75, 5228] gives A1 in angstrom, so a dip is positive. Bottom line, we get 1.0 angstrom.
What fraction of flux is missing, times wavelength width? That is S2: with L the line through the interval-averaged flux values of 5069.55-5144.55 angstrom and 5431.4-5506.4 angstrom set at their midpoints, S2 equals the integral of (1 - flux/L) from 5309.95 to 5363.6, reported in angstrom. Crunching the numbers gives -4.92 angstrom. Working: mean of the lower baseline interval 6.8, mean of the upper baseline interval 11.4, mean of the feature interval 10.6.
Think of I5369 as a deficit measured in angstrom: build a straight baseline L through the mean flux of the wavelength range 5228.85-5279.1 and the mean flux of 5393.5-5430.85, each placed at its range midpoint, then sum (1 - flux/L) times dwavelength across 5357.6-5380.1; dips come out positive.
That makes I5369 -1.3 angstrom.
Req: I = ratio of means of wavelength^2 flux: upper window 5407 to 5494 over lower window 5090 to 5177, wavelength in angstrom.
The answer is 1.9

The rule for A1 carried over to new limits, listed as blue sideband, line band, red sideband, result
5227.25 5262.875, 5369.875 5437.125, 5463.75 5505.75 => -2.38 angstrom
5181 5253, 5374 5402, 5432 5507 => -4.21 angstrom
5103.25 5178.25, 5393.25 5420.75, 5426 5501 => -1.37 angstrom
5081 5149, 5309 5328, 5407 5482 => -2.22 angstrom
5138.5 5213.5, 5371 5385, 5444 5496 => -3.24 angstrom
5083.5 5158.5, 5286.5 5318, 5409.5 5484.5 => -5.00 angstrom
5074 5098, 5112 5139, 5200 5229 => 0.70 angstrom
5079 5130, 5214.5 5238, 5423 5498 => -3.48 angstrom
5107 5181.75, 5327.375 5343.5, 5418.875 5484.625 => -0.40 angstrom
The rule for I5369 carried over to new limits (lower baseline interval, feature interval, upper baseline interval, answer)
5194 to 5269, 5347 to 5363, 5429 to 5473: -2.0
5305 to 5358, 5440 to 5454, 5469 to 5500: -0.2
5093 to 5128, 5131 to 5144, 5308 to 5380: -0.2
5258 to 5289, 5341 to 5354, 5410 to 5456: 0.0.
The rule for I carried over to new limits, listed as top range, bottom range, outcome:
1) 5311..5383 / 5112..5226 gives 1.68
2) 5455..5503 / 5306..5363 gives 1.14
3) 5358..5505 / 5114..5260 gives 1.65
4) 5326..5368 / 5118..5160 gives 1.65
